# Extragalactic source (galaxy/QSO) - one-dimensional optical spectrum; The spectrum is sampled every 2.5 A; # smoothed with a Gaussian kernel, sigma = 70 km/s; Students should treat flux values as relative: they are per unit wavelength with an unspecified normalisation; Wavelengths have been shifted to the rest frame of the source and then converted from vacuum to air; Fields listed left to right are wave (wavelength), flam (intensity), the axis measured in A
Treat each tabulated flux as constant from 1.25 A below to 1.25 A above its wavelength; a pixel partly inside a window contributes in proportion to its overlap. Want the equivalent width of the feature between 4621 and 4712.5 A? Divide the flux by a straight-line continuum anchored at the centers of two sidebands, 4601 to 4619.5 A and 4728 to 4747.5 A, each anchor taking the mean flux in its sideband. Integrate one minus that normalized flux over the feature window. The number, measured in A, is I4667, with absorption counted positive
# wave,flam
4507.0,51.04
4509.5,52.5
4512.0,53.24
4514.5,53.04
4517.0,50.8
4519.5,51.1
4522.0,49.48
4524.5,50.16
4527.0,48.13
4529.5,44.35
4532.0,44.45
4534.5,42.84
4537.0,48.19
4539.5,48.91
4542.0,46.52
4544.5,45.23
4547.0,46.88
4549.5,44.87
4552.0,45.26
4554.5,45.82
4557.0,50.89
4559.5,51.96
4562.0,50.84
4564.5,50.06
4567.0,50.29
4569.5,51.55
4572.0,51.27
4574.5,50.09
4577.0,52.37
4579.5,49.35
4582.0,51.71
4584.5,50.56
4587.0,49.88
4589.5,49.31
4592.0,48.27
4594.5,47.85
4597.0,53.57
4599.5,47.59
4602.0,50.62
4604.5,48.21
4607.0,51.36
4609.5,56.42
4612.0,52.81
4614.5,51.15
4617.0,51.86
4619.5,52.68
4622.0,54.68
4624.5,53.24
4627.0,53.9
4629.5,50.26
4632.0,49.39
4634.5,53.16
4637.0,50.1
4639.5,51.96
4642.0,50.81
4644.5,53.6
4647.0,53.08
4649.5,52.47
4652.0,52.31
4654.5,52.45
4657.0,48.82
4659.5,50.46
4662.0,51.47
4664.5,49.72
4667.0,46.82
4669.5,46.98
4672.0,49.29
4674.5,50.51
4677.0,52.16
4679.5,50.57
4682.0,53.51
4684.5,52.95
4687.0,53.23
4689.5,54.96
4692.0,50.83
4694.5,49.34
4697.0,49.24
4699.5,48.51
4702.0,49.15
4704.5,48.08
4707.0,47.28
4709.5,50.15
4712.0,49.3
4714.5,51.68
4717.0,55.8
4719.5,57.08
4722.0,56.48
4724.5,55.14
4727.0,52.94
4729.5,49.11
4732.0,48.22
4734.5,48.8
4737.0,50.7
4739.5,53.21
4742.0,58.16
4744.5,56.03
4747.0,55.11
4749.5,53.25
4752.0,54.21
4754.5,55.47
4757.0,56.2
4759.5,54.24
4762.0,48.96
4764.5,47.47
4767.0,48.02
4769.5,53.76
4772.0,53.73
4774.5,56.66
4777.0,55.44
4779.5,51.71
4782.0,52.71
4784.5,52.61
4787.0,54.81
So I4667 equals 2.0 A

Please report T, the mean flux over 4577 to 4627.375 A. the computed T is 51.2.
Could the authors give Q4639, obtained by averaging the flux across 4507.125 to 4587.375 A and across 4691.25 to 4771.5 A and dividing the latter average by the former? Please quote 1.06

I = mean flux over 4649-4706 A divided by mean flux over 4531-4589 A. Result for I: 1.04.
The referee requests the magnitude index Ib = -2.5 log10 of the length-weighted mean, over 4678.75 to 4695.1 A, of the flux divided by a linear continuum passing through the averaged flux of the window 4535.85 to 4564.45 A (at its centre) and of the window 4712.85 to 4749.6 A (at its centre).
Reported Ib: -0.01 mag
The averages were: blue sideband 47.9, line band 52.4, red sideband 53.4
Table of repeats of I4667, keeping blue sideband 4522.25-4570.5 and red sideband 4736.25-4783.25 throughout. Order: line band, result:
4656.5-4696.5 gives 0.4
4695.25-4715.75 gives 1.1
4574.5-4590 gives -0.6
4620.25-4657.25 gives -1.4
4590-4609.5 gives -0.3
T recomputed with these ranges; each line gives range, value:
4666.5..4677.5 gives 49.1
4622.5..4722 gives 51.2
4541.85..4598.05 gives 49.4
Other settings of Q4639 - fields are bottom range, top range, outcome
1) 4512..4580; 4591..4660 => 1.06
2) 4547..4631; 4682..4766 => 1.03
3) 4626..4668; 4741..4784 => 1.05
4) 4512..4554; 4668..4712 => 1.06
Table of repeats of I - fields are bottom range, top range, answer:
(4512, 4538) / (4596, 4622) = 1.07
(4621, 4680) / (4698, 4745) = 1.01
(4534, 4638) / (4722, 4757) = 1.06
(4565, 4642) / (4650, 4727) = 1.00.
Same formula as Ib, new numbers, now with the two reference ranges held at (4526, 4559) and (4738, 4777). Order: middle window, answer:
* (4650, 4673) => 0.012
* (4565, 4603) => -0.054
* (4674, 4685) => -0.019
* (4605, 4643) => -0.064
